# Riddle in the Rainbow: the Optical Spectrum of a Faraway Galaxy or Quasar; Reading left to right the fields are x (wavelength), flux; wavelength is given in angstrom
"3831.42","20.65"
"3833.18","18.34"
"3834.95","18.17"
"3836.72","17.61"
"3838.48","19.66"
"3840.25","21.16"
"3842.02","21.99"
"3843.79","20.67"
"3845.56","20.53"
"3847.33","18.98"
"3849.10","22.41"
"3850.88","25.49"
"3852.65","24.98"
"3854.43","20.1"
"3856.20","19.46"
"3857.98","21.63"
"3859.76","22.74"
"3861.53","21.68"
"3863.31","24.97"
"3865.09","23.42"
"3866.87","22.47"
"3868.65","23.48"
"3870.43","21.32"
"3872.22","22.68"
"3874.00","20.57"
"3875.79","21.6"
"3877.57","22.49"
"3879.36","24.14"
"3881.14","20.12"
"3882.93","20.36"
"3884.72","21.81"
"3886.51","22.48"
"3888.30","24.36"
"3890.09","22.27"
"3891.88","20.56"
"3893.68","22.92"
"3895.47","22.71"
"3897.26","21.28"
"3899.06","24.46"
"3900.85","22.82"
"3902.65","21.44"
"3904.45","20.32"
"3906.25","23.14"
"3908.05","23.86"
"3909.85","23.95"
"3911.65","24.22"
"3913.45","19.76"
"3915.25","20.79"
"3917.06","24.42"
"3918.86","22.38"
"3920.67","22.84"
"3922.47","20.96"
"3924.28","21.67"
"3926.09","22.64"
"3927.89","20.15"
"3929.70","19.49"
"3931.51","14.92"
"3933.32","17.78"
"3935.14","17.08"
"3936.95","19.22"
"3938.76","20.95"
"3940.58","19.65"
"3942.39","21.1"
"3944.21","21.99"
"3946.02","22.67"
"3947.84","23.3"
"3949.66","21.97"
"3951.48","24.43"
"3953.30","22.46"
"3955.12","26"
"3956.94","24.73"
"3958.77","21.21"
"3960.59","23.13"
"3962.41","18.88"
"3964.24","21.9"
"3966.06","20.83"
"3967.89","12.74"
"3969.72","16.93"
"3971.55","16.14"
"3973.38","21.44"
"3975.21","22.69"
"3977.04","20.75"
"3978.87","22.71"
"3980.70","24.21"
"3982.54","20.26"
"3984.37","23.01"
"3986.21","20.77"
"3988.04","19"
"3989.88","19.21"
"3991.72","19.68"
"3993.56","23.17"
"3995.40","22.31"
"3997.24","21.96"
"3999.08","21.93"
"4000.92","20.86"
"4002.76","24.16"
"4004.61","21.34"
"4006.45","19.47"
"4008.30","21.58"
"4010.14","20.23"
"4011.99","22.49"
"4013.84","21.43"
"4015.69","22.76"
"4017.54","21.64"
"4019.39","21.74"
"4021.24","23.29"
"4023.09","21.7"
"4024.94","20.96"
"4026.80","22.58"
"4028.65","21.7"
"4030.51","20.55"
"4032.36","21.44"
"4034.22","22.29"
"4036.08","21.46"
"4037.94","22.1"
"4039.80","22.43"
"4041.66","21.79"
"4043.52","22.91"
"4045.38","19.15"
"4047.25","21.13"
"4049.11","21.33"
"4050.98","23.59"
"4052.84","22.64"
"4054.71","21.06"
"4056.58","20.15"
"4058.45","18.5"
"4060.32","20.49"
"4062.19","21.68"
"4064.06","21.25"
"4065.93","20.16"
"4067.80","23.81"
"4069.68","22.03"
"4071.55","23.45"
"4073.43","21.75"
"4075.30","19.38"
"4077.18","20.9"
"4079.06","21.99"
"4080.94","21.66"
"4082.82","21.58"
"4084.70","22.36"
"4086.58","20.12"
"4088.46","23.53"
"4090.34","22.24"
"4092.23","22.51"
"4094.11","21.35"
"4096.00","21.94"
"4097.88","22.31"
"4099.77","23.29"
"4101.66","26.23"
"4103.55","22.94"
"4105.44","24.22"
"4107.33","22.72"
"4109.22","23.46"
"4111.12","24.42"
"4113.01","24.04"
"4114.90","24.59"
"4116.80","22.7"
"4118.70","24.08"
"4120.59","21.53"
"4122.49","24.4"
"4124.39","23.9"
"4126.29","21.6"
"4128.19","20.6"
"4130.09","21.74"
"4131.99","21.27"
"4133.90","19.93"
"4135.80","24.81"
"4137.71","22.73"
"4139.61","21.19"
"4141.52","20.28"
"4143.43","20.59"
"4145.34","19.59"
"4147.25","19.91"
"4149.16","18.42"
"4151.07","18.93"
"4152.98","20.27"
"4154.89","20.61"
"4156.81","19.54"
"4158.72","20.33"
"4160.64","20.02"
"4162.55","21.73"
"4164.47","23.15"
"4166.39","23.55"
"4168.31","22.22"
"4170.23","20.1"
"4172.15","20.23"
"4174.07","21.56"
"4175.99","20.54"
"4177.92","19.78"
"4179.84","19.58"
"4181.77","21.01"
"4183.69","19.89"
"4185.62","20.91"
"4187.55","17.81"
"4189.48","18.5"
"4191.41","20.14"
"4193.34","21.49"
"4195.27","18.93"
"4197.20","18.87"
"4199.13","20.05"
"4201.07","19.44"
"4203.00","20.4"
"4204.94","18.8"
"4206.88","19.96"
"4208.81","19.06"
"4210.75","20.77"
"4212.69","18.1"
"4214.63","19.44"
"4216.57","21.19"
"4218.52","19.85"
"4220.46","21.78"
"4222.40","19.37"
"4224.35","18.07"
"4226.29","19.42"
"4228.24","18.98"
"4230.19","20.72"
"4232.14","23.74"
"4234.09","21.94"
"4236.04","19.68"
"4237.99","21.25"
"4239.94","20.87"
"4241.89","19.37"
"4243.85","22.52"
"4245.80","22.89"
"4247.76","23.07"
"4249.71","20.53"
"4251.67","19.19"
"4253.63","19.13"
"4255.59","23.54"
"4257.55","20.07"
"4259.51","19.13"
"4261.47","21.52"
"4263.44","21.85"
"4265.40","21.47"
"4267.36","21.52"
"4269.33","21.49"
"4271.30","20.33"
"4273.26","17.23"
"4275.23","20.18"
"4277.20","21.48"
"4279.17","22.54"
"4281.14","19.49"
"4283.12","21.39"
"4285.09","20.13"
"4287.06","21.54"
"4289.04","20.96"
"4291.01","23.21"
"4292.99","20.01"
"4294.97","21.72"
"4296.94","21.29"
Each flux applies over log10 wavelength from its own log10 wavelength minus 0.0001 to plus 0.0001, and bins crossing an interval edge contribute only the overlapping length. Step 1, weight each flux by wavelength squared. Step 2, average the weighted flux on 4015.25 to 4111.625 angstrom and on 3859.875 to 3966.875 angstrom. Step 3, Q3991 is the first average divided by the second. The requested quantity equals 1.08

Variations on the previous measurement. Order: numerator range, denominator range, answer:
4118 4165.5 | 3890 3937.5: 1.11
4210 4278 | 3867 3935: 1.12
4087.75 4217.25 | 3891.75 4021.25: 1.09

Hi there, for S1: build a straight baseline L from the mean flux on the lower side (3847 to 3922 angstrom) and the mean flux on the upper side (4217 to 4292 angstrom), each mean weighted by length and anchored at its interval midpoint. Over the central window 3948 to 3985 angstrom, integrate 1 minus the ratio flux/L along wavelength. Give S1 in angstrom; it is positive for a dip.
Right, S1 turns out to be 1.1 angstrom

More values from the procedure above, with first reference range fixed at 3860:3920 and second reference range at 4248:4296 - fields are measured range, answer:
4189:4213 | 1.71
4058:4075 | 0.18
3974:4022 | 0.73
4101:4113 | -1.35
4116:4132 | -0.77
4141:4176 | 1.15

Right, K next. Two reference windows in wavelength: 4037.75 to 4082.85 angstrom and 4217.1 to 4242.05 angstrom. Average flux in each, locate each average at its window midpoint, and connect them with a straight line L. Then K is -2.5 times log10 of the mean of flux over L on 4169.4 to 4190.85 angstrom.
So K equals 0.040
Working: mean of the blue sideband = 21.5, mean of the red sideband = 20.4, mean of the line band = 20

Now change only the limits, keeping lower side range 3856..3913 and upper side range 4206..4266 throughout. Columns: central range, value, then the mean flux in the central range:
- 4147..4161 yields 0.07 mag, 19.7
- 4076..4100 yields -0.03 mag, 21.9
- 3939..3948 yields 0.03 mag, 21.6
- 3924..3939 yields 0.16 mag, 19.2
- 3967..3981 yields 0.13 mag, 19.5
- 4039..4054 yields -0.01 mag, 21.9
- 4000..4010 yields 0.02 mag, 21.4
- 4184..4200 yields 0.07 mag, 19.6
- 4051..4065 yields 0.03 mag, 21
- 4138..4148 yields 0.03 mag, 20.5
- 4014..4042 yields -0.01 mag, 21.9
